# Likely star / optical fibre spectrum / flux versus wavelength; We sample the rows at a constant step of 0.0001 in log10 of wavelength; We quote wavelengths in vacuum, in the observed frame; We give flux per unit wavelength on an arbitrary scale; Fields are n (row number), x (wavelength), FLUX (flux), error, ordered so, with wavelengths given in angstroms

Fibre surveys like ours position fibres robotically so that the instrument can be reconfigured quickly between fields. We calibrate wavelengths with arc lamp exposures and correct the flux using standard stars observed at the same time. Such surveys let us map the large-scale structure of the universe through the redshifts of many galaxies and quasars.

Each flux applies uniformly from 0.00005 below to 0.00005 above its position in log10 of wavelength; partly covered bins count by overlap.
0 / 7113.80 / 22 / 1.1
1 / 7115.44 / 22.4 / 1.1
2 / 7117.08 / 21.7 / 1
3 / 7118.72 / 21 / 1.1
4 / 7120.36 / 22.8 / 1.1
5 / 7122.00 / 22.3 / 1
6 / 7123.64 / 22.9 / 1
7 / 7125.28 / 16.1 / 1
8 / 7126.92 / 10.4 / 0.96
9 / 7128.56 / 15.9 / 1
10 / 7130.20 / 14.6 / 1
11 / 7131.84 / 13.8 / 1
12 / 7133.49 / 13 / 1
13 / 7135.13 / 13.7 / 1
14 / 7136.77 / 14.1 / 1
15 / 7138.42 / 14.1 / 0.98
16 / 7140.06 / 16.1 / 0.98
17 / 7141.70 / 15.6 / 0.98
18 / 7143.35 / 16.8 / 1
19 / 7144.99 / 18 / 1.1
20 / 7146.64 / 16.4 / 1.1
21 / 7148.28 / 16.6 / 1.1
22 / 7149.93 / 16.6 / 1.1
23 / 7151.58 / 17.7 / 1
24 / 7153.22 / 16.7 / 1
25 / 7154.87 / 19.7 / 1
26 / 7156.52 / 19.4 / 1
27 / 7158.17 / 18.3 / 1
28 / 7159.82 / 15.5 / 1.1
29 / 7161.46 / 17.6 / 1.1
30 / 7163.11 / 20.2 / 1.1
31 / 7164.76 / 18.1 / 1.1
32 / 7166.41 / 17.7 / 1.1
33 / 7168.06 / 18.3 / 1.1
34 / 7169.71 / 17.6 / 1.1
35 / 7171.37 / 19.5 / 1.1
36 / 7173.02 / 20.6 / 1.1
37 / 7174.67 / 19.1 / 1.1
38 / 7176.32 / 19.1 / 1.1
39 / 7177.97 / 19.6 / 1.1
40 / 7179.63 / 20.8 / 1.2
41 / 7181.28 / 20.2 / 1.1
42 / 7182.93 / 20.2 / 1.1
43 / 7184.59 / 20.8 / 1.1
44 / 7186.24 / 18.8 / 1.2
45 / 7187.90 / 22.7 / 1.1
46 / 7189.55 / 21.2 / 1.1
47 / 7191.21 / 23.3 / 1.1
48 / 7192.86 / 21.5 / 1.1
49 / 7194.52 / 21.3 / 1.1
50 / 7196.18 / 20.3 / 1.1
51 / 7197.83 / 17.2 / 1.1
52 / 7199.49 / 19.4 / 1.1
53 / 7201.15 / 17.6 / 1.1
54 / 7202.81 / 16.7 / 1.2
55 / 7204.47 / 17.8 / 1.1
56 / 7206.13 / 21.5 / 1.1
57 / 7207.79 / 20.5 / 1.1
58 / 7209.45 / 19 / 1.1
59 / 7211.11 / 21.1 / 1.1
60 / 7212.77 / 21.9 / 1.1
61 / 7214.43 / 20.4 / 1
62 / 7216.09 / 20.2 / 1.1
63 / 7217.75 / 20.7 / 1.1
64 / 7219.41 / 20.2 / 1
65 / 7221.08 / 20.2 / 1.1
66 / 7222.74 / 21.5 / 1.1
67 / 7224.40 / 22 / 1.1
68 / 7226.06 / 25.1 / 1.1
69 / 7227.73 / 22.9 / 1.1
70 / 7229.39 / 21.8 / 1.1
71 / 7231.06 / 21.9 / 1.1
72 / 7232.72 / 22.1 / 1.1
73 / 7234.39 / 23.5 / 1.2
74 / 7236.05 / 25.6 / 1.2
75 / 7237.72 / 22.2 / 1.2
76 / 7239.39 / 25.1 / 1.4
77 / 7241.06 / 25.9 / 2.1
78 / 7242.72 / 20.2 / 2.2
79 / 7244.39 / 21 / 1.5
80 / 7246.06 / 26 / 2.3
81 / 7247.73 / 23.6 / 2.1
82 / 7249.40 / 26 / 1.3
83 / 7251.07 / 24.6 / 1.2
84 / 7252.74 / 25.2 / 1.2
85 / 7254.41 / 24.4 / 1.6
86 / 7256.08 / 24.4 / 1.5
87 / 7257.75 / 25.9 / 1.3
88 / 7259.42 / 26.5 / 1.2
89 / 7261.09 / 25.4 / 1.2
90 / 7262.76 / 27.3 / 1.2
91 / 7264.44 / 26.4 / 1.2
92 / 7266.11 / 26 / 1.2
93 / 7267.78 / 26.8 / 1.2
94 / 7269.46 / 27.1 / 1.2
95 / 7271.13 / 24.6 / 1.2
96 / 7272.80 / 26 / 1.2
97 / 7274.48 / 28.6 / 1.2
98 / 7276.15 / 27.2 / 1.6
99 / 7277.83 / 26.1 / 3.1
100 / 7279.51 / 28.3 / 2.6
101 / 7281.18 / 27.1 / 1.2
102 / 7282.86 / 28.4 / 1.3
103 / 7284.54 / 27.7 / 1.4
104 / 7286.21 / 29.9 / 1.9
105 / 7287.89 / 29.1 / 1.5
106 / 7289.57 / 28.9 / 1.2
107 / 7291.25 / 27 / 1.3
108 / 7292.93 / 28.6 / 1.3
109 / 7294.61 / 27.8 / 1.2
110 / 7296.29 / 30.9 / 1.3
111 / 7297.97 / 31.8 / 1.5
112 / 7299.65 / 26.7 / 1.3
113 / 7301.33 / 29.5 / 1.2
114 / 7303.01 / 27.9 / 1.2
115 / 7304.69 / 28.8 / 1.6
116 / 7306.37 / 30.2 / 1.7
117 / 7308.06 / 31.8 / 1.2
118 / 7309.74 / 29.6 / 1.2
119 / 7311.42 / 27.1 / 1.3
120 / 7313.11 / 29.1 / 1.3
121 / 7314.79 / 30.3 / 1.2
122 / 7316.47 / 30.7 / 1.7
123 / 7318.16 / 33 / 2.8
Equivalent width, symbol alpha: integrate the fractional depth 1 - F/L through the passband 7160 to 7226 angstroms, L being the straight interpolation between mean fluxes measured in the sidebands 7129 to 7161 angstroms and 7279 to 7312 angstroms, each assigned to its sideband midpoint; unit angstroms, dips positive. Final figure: 0.7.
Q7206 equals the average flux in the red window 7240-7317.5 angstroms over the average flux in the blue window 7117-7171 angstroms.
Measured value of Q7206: 1.6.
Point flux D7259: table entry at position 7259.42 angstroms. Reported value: 26.5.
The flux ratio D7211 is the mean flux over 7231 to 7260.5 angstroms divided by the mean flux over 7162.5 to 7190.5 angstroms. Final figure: 1.23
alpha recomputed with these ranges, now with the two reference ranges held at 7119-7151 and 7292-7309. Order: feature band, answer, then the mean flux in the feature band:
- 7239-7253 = 0.6 angstroms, 24.1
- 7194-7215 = 2.2 angstroms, 19.6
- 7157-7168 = 0.3 angstroms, 18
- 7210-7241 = 1.7 angstroms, 22.2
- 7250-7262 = 0.3 angstroms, 25.2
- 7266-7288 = 0.2 angstroms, 27.3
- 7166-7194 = -0.2 angstroms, 20.1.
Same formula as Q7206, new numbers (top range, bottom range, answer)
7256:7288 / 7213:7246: 1.21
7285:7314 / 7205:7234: 1.36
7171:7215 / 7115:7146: 1.18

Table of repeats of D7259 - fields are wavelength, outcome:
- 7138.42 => 14.1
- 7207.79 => 20.5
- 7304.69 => 28.8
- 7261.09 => 25.4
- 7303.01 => 27.9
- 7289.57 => 28.9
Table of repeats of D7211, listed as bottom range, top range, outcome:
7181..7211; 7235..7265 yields 1.24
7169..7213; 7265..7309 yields 1.41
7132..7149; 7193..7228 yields 1.32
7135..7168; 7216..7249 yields 1.33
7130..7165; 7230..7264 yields 1.48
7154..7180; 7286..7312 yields 1.55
